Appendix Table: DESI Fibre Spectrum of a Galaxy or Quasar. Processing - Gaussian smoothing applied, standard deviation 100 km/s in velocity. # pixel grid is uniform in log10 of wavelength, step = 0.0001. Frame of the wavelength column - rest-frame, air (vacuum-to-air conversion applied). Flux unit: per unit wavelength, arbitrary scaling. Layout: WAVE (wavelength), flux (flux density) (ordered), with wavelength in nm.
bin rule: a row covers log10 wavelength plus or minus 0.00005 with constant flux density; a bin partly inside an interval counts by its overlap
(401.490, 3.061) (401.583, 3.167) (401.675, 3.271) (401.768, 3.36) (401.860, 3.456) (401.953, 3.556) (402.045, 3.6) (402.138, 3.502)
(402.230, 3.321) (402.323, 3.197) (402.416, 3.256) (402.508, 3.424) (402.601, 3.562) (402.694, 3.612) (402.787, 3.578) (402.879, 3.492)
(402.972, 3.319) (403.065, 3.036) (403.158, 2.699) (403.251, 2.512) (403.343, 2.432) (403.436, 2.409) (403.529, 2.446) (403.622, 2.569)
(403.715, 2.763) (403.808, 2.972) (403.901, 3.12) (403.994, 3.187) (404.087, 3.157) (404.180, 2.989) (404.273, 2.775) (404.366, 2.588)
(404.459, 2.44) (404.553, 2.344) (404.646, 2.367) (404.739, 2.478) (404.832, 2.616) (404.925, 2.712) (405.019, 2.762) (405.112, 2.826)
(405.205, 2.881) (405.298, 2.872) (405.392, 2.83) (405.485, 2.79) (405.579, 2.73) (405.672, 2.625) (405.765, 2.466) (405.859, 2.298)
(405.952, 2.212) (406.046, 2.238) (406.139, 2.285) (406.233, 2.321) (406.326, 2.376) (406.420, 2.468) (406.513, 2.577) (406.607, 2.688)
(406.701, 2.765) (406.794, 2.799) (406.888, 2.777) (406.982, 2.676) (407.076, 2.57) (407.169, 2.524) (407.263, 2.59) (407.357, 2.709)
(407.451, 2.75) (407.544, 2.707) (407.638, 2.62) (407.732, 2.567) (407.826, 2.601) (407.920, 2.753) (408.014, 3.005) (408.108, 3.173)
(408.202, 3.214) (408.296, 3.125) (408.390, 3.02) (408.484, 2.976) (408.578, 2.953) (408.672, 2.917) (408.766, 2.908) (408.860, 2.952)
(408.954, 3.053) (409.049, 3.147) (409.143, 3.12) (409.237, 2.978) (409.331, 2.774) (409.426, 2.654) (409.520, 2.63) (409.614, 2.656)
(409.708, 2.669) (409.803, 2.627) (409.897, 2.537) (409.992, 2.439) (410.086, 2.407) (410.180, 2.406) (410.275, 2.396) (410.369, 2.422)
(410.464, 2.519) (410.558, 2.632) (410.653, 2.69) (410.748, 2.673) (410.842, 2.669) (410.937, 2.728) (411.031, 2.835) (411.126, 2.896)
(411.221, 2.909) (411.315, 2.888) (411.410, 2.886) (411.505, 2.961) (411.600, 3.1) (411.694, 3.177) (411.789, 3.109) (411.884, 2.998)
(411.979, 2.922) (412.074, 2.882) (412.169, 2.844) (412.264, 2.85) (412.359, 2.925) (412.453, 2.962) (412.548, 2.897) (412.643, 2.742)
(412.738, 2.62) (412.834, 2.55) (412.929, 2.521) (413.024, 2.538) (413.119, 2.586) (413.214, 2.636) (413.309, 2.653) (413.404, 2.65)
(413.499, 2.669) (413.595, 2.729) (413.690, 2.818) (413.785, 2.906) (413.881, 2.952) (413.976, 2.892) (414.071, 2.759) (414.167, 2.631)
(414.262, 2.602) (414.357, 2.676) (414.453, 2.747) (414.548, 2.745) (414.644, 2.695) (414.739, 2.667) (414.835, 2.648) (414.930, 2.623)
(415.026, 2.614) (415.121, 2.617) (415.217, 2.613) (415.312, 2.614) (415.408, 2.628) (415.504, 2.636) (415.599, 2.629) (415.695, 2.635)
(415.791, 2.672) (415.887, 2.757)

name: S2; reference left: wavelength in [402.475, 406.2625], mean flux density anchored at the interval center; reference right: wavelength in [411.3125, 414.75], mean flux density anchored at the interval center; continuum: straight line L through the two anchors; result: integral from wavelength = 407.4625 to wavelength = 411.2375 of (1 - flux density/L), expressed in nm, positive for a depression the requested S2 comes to 0.02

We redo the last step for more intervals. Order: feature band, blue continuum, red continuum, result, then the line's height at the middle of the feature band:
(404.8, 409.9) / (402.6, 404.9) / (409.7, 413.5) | 0.112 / 2.79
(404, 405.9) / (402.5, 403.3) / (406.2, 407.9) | 0.157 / 2.93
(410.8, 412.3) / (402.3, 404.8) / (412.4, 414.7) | -0.088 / 2.76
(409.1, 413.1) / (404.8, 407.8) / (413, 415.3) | -0.132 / 2.66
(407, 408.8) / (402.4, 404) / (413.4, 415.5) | 0.038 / 2.88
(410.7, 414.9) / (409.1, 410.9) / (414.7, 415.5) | -0.260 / 2.63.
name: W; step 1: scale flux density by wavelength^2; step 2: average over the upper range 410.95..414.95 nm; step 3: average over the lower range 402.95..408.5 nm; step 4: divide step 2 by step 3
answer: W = 1.07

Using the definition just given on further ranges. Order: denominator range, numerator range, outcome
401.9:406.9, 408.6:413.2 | 1.01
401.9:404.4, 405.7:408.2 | 0.86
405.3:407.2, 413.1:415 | 1.10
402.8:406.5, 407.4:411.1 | 1.05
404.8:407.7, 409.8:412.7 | 1.09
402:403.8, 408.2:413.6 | 0.94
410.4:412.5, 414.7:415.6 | 0.93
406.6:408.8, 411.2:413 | 1.05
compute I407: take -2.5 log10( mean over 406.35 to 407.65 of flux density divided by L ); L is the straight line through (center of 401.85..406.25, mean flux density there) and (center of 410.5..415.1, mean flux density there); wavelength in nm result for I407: 0.07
